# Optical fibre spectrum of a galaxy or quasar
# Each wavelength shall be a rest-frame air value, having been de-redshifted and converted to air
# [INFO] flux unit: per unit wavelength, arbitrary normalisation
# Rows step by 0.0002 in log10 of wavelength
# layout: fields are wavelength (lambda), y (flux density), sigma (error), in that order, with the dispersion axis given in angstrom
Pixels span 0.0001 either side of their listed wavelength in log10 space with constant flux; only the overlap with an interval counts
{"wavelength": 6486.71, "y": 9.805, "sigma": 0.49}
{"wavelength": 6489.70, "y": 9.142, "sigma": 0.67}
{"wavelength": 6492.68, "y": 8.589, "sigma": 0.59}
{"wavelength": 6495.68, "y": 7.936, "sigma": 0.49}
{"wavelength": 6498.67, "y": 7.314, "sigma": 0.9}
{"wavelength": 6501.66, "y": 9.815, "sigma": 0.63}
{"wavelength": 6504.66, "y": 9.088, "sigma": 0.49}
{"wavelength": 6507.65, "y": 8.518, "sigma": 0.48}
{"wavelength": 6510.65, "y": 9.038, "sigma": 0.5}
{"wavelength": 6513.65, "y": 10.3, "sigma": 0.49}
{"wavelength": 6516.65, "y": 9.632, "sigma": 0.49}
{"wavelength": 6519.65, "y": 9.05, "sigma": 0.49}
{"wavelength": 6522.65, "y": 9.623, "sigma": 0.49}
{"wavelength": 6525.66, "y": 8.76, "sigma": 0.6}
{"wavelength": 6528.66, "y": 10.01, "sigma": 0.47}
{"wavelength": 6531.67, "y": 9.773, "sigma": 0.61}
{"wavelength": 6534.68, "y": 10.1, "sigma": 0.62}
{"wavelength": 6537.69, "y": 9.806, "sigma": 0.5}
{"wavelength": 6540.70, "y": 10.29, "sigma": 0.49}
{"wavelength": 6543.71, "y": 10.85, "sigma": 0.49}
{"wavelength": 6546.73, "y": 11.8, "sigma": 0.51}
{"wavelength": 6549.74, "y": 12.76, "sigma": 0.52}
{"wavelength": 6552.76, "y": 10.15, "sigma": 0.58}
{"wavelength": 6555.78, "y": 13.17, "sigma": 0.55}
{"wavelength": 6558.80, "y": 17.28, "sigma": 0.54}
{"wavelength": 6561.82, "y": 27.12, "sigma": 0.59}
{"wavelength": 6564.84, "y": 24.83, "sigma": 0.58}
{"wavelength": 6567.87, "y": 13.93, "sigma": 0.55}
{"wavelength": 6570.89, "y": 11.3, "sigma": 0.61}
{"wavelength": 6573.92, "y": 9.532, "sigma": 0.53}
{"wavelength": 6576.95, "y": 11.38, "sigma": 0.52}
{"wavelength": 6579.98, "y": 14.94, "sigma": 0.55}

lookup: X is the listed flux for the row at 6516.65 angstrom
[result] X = 9.632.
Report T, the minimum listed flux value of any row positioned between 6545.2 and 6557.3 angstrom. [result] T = 10.15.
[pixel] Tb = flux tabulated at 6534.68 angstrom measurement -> 10.1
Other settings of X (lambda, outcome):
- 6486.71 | 9.805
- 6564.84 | 24.83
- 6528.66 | 10.01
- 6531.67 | 9.773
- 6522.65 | 9.623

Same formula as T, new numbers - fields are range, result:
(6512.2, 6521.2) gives 9.05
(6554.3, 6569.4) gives 13.17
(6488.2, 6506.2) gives 7.314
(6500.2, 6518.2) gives 8.518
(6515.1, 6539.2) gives 8.76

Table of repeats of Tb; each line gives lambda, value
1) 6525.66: 8.76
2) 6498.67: 7.314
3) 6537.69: 9.806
